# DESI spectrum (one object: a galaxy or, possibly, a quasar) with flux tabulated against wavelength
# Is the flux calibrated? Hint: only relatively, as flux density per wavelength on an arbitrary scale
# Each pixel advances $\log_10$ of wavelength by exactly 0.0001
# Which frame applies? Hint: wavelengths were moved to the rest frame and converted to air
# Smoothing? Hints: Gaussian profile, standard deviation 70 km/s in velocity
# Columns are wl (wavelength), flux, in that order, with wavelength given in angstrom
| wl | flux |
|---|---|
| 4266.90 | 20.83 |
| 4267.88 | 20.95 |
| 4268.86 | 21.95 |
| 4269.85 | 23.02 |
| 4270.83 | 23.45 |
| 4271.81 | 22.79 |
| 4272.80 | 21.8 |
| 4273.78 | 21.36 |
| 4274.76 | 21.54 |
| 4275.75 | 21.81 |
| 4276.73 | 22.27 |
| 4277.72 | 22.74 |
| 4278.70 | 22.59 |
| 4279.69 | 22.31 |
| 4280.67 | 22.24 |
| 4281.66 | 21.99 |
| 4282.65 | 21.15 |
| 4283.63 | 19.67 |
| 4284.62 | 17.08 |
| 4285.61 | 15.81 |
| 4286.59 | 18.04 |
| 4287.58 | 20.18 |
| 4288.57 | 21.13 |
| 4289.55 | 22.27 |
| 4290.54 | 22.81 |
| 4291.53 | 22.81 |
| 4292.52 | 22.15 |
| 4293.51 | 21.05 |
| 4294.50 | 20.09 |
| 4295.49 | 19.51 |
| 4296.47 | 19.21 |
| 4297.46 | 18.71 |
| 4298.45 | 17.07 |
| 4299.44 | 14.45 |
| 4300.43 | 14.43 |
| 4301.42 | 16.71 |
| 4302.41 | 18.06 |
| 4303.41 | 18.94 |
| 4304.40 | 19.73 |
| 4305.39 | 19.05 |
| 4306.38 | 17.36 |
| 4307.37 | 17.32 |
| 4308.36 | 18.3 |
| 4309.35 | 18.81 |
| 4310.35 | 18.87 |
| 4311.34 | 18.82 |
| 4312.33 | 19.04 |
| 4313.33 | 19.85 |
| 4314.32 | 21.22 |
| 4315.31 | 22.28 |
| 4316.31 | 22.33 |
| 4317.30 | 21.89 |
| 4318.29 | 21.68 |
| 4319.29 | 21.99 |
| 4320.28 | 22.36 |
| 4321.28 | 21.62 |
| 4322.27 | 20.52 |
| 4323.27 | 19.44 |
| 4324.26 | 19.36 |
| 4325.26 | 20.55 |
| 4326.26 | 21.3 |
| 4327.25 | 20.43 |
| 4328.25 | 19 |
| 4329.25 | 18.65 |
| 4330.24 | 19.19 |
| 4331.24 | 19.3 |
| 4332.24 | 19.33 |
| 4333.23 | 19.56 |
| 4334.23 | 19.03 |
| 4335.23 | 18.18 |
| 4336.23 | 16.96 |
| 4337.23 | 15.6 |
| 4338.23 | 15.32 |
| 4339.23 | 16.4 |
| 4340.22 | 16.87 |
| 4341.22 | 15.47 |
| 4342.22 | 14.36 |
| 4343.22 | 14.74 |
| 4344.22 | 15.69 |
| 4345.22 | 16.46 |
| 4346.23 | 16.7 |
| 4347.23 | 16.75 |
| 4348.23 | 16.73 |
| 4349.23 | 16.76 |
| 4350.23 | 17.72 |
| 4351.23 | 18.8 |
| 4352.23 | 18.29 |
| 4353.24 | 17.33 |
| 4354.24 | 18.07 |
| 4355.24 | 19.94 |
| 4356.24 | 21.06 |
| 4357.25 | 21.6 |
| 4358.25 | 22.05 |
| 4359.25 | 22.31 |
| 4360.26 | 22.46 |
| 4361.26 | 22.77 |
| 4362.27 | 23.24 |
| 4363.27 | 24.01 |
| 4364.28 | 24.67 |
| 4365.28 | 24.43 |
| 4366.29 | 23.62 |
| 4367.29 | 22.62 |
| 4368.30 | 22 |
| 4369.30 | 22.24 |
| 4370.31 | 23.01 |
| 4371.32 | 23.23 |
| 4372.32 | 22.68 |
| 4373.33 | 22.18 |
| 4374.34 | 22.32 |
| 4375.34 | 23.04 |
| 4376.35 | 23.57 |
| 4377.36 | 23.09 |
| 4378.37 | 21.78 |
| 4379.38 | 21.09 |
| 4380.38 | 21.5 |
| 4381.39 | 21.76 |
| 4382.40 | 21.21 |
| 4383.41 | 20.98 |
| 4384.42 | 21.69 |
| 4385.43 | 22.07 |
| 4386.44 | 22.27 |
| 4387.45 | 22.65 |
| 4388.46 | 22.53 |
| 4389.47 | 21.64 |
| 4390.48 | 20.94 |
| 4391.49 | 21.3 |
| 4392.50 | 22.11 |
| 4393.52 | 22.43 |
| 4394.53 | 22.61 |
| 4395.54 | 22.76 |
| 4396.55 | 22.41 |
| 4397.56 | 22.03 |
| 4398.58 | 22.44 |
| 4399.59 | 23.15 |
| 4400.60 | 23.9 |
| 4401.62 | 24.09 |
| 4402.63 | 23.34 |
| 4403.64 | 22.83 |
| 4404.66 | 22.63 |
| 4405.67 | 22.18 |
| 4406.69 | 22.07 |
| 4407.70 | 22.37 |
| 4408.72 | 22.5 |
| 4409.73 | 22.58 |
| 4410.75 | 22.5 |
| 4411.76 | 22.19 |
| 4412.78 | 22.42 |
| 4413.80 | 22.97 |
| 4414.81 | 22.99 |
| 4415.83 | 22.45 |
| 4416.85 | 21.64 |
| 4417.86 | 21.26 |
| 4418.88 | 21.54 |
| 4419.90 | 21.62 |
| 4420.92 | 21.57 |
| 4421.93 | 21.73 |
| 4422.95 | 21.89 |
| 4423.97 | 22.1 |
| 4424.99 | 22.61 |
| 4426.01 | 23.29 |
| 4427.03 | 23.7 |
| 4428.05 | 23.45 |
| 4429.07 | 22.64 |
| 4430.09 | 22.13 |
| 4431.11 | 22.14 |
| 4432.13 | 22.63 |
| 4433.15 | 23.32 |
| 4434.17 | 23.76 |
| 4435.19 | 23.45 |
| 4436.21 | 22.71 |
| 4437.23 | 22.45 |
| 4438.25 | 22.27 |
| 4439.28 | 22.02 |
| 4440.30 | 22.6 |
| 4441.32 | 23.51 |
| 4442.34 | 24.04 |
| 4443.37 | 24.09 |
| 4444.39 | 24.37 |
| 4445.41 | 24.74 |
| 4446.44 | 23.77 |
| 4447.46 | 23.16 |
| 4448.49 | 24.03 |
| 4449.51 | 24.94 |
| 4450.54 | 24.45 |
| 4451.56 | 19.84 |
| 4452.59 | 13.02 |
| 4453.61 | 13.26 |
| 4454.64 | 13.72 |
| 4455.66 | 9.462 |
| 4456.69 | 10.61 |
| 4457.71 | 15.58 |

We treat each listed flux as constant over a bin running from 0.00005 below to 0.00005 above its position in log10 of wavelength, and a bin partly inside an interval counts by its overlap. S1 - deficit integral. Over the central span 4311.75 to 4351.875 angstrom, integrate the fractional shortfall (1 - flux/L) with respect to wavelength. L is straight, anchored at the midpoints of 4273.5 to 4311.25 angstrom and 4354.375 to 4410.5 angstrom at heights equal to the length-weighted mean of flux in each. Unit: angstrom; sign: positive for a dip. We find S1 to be 4.1 angstrom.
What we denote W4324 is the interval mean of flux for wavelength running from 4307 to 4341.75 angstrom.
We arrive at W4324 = 19.3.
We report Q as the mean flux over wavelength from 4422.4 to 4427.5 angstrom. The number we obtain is 22.7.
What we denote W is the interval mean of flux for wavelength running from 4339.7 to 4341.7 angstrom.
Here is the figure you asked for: 16.3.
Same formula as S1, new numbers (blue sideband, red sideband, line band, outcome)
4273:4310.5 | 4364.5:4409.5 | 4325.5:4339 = 1.5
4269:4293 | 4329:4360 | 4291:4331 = 0.2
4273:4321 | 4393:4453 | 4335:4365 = 3.6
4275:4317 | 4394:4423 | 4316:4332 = -0.1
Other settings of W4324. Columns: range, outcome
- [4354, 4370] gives 22.4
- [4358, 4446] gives 22.6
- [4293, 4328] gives 19.5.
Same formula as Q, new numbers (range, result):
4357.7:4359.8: 22.2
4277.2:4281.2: 22.4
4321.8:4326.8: 20.2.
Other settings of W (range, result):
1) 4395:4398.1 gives 22.4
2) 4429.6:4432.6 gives 22.3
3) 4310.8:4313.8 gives 19.2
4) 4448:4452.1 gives 23.2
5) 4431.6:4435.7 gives 23.3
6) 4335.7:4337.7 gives 16.3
